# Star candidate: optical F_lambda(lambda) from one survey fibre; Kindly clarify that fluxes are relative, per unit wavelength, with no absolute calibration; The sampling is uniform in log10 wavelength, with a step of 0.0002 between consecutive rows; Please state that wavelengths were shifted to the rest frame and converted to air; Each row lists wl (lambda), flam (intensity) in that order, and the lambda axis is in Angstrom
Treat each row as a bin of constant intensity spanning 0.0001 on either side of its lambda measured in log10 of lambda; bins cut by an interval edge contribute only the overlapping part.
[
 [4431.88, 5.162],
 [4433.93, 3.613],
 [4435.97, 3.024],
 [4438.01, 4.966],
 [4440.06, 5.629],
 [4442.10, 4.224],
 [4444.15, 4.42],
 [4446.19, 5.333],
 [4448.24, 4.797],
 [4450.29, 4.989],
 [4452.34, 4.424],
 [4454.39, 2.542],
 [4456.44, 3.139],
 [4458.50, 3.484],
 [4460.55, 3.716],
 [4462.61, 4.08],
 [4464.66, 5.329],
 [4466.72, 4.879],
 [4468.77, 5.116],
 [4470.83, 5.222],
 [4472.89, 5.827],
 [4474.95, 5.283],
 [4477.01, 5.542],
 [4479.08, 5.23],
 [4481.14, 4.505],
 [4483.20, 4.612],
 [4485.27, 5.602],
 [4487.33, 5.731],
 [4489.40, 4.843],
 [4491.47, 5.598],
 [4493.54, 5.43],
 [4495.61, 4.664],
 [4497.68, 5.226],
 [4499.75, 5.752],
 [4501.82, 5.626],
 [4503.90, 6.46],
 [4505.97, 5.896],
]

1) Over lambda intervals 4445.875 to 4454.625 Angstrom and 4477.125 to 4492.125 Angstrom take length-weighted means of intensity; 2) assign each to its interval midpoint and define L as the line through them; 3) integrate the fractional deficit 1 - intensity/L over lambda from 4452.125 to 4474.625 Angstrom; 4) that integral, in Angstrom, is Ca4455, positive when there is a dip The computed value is 1.95 Angstrom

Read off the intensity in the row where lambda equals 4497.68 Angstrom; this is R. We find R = 5.226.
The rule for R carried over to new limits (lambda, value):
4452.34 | 4.424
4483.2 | 4.612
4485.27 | 5.602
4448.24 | 4.797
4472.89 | 5.827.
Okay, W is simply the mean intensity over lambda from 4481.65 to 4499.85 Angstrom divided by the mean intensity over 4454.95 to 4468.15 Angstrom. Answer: 1.28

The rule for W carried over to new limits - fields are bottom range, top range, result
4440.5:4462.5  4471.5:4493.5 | 1.27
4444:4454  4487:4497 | 1.11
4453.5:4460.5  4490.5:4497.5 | 1.66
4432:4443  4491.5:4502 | 1.22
